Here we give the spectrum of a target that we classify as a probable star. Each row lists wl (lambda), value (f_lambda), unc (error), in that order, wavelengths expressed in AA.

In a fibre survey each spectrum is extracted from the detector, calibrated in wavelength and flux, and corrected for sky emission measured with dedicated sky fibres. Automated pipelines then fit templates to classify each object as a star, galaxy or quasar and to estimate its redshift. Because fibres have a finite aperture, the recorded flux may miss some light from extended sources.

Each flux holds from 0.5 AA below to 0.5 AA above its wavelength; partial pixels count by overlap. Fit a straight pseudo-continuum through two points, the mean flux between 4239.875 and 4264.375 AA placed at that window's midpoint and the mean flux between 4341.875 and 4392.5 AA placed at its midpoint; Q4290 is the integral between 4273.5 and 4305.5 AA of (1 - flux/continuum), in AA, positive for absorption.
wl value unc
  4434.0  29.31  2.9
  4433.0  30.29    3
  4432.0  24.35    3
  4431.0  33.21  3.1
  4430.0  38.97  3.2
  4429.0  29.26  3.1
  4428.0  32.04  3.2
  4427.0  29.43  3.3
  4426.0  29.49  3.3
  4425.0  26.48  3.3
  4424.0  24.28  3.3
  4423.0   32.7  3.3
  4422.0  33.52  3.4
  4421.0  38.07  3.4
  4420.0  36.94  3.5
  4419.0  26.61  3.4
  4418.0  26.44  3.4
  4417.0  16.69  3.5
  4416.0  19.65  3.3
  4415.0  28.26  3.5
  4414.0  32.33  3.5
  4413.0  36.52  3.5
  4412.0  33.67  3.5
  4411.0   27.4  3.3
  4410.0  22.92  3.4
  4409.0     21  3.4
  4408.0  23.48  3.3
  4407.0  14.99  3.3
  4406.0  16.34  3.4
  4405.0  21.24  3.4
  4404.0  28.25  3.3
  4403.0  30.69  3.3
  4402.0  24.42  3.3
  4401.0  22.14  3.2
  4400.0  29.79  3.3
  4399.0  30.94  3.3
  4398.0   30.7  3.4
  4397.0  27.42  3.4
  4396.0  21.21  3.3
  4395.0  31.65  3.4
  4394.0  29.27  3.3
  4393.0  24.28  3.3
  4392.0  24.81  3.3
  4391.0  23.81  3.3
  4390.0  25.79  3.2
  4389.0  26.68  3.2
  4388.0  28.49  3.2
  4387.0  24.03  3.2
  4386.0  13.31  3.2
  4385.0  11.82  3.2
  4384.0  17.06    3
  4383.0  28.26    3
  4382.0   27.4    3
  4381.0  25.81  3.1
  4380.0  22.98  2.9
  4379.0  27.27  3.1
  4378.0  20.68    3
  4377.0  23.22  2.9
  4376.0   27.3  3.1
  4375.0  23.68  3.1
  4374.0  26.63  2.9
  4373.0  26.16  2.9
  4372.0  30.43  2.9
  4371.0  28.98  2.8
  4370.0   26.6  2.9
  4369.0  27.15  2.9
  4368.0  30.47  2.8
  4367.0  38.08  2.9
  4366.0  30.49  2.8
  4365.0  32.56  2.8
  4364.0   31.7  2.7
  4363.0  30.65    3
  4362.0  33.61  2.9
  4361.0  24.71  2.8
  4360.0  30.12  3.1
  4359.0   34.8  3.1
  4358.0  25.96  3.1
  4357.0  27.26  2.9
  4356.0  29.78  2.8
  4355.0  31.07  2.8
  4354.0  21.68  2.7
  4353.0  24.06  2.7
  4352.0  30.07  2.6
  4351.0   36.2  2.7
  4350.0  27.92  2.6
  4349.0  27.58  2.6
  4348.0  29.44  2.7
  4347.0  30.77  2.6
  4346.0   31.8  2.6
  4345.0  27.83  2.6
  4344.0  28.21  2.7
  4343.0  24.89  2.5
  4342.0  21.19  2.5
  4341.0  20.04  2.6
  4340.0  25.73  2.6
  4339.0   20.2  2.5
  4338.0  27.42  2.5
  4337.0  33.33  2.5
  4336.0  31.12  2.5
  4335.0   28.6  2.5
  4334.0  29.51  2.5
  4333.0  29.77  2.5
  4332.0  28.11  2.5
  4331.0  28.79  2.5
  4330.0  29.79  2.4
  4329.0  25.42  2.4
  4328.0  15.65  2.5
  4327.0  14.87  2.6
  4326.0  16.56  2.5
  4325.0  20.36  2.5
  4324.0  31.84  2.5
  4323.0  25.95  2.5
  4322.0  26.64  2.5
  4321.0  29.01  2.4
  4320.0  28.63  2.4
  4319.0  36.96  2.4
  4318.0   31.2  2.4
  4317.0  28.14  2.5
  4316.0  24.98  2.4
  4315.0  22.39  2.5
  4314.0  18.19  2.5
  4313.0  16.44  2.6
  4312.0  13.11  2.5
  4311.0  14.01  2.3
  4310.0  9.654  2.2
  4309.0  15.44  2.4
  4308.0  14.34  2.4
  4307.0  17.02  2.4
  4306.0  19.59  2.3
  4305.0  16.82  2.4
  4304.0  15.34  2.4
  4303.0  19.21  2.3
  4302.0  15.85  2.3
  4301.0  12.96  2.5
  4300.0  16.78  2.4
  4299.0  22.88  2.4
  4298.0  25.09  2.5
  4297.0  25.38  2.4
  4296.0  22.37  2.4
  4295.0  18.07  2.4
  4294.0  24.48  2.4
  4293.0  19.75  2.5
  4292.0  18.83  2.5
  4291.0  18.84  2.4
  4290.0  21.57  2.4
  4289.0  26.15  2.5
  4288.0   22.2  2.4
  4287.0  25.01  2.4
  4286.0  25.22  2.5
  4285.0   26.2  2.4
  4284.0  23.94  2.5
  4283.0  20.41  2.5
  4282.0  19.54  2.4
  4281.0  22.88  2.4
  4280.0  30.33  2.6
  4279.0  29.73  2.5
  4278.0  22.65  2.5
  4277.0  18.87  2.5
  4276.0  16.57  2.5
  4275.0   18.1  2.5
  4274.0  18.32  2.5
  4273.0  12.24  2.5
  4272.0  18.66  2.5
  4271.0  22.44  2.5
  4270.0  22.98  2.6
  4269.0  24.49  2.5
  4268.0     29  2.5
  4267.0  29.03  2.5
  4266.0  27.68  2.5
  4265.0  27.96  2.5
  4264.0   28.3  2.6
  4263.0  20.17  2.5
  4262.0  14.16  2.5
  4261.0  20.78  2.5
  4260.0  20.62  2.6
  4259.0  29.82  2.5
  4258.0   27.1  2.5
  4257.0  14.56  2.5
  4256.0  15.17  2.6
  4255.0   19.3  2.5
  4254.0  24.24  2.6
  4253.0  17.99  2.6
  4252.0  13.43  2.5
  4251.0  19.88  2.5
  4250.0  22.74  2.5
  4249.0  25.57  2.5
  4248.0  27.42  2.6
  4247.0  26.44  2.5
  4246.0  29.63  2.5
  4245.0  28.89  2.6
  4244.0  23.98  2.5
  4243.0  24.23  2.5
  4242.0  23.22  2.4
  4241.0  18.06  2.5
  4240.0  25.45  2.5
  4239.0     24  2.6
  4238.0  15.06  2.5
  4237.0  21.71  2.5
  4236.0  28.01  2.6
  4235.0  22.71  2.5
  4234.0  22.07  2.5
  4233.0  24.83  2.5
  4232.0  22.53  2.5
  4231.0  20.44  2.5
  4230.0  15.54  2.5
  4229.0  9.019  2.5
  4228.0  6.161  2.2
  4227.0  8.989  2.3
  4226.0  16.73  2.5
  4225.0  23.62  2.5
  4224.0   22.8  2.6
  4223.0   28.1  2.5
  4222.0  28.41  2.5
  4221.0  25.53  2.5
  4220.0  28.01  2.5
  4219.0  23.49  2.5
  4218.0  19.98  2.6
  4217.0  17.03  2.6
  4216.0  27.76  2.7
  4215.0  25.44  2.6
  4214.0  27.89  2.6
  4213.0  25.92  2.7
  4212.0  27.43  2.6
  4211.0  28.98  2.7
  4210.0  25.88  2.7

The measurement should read 3.5 AA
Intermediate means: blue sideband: 22.4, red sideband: 27.1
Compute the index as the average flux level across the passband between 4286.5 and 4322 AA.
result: 20.8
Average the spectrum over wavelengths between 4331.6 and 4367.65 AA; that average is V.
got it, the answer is 28.8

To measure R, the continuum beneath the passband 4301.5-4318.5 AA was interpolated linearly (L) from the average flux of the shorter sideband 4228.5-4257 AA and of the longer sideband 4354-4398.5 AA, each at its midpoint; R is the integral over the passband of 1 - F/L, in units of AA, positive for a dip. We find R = 4.19 AA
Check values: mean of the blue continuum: 21.7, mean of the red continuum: 26.9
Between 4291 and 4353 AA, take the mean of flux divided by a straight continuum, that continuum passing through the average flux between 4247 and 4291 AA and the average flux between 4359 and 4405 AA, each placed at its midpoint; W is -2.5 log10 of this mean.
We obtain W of 0.044 mag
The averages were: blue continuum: 22.4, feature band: 23.5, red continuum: 26.7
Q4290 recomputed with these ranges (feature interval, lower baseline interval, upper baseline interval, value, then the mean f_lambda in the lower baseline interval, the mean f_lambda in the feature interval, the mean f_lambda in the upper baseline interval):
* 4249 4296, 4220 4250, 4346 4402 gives 3.0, 22.2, 22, 27.2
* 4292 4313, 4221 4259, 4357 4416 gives 5.1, 21.5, 17.9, 26.5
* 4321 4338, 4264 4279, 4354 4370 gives 0.8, 22.5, 26.1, 30.2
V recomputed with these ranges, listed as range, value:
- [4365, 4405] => 26.1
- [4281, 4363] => 24.1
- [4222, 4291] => 22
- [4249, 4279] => 21.5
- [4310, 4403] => 26.3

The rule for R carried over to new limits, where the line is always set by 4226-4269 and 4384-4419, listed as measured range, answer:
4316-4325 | -2.2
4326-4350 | -2.8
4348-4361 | -2.6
